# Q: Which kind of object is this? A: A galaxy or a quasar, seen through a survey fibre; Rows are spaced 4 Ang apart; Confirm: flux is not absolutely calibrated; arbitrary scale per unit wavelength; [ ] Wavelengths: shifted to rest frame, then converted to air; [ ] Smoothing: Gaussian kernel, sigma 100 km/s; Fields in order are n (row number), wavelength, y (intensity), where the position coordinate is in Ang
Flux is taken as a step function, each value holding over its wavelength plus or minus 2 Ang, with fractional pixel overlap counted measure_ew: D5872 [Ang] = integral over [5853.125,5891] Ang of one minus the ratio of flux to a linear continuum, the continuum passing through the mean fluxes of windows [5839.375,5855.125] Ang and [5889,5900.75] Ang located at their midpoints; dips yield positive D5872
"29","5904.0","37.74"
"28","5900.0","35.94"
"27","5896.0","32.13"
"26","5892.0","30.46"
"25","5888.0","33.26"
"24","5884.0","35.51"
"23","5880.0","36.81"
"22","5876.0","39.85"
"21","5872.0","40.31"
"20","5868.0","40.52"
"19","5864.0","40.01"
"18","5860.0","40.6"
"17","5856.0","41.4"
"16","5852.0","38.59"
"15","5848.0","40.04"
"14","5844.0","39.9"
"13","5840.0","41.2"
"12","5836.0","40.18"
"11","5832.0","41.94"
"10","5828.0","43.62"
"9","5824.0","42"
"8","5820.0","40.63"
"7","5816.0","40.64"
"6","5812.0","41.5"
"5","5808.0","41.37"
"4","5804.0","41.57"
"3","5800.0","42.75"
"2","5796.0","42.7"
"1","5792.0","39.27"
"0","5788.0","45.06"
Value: -2.48 Ang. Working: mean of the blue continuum 39.9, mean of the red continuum 32.5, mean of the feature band 38.5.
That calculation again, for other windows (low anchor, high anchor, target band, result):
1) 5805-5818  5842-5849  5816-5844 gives -0.6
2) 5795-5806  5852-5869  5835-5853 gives 0.4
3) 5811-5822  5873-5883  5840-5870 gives -0.8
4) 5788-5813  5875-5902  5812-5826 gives -0.3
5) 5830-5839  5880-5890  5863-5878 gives -1.4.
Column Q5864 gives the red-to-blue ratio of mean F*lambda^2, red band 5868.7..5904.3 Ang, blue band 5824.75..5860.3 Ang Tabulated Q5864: 0.9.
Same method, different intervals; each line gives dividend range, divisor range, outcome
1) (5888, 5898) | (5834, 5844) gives 0.80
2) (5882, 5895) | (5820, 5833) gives 0.80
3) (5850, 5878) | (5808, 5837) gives 0.98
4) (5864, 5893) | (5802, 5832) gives 0.91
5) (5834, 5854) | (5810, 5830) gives 0.97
